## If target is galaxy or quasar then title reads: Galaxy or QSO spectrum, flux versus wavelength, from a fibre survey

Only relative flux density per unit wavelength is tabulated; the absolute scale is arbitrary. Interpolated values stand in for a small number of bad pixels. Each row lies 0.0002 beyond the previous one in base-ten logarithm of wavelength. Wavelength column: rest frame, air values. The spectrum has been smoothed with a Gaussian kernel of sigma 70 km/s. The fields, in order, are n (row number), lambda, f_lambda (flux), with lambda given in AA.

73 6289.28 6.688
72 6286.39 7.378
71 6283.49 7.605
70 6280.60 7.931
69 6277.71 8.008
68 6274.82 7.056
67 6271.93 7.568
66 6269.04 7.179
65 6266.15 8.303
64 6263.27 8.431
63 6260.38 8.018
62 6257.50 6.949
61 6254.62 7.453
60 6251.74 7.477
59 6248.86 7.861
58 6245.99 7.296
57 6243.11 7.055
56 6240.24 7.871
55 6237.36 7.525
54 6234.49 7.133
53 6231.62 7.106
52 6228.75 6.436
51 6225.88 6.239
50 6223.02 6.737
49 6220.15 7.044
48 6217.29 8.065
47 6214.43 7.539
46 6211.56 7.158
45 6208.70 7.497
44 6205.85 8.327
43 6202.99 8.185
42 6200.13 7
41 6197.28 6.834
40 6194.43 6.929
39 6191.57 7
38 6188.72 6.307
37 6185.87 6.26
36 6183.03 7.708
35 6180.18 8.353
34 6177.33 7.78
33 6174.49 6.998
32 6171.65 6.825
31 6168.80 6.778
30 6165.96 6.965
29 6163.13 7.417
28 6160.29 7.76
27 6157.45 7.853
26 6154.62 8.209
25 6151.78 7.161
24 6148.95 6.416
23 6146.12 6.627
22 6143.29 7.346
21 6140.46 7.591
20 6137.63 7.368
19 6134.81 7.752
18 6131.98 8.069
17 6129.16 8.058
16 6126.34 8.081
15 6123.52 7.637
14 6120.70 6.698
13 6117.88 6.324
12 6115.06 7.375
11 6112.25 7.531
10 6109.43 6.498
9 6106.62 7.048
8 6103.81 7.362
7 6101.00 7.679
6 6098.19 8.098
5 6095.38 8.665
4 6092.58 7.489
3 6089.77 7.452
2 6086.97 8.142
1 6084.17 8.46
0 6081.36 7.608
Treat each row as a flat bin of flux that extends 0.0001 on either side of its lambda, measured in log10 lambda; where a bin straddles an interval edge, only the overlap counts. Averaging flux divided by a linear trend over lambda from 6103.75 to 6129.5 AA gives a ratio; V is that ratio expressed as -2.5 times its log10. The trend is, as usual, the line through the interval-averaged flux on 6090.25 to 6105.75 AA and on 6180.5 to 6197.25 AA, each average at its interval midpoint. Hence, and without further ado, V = 0.06 mag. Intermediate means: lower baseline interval 7.81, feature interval 7.22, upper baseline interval 6.94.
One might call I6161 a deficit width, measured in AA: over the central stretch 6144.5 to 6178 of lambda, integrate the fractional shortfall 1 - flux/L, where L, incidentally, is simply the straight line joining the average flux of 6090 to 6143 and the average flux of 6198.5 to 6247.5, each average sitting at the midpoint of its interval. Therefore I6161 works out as 0.9 AA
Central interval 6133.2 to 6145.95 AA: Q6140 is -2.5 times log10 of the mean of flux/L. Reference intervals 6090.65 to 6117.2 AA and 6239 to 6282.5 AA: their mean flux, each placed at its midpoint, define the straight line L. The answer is 0.01 mag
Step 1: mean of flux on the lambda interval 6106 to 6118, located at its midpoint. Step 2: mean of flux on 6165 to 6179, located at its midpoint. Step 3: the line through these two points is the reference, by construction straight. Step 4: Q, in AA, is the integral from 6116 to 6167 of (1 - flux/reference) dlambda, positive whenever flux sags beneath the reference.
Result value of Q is -2.58 AA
